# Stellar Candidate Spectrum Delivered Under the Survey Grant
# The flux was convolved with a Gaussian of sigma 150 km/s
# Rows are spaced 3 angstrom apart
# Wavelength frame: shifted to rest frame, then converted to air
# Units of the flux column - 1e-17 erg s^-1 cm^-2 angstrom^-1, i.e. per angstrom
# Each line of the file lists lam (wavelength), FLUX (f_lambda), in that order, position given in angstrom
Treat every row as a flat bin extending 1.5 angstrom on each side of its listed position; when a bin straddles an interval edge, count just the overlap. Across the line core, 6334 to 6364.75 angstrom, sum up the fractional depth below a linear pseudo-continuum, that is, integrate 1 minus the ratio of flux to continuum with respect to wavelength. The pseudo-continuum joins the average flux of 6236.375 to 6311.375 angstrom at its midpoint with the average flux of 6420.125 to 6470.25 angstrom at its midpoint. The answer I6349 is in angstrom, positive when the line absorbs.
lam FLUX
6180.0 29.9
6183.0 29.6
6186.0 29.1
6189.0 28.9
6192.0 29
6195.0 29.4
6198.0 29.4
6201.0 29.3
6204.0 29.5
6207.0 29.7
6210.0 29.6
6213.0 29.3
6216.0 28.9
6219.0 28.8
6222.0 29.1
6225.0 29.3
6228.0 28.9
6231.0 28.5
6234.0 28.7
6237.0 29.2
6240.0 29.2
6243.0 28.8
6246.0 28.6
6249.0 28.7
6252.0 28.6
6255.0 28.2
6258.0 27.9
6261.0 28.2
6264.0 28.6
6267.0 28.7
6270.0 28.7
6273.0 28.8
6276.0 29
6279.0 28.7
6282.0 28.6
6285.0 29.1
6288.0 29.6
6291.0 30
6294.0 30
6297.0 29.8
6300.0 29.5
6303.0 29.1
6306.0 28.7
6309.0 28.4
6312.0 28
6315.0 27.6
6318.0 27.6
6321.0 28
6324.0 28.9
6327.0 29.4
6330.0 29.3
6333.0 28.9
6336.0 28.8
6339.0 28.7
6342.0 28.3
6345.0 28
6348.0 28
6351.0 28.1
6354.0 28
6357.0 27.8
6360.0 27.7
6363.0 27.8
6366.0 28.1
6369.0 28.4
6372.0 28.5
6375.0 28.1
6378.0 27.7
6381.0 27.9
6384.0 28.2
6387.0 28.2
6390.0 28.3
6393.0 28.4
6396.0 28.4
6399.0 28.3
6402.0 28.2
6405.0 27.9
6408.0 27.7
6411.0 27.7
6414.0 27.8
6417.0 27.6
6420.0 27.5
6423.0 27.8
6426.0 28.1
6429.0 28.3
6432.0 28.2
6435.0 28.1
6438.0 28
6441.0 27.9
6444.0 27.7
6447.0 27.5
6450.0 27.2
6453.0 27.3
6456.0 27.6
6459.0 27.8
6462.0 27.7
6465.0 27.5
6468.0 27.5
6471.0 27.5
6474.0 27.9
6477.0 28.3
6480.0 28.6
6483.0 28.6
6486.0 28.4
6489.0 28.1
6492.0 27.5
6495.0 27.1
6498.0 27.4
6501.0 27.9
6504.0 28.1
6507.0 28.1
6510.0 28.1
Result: 0.3 angstrom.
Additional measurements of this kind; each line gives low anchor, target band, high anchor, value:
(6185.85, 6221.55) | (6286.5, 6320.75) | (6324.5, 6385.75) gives -0.34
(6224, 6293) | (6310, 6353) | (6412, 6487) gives 0.08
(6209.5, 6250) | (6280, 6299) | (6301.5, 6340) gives -0.52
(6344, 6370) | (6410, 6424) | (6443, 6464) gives 0.02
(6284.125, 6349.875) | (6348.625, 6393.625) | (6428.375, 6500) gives 0.58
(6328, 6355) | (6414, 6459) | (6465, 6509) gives 0.54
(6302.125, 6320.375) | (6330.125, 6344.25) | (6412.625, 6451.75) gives -0.30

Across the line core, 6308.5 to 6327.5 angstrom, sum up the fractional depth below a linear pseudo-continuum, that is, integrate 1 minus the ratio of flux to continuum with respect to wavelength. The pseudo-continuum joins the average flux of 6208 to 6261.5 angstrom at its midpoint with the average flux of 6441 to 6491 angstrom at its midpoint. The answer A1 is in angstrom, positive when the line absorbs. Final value 0.2 angstrom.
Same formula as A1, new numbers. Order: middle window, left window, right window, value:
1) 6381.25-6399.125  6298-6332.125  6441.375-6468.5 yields -0.1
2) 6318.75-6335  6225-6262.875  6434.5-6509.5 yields -0.3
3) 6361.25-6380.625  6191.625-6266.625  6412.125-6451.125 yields 0.1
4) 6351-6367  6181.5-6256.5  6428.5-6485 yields 0.3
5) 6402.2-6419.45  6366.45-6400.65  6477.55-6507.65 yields 0.2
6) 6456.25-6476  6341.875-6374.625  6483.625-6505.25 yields 0.1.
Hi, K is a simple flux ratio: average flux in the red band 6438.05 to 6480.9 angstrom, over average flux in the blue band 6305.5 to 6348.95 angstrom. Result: 0.97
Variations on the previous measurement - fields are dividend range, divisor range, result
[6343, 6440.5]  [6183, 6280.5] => 0.97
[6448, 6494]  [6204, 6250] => 0.96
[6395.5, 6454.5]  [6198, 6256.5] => 0.96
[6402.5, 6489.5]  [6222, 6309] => 0.96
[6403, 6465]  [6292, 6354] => 0.97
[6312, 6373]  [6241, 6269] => 0.99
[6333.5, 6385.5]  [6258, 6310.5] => 0.97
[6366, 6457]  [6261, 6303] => 0.96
